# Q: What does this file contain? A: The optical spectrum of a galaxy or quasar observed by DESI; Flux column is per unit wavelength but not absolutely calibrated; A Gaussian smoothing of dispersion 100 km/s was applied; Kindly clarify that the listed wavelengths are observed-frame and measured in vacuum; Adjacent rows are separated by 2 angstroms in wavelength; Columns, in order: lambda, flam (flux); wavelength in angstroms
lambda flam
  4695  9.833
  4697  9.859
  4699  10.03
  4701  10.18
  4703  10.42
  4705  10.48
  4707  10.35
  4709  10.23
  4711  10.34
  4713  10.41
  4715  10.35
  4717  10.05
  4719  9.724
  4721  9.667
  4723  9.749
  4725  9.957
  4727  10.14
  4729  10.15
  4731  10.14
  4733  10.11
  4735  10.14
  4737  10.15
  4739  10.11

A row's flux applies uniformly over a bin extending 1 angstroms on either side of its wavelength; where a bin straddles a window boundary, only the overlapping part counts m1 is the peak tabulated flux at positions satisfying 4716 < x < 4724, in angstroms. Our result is 10.05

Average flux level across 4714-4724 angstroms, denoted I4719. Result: 9.91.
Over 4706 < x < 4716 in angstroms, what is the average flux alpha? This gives 10.3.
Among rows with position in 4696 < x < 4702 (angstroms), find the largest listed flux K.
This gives 10.18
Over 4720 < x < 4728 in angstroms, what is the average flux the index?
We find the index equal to 9.88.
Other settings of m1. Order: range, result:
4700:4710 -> 10.48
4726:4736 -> 10.15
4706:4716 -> 10.41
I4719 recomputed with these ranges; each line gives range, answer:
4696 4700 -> 9.94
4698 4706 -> 10.3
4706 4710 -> 10.3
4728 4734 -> 10.1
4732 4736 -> 10.1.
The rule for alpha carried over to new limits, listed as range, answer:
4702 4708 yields 10.4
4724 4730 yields 10.1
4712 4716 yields 10.4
